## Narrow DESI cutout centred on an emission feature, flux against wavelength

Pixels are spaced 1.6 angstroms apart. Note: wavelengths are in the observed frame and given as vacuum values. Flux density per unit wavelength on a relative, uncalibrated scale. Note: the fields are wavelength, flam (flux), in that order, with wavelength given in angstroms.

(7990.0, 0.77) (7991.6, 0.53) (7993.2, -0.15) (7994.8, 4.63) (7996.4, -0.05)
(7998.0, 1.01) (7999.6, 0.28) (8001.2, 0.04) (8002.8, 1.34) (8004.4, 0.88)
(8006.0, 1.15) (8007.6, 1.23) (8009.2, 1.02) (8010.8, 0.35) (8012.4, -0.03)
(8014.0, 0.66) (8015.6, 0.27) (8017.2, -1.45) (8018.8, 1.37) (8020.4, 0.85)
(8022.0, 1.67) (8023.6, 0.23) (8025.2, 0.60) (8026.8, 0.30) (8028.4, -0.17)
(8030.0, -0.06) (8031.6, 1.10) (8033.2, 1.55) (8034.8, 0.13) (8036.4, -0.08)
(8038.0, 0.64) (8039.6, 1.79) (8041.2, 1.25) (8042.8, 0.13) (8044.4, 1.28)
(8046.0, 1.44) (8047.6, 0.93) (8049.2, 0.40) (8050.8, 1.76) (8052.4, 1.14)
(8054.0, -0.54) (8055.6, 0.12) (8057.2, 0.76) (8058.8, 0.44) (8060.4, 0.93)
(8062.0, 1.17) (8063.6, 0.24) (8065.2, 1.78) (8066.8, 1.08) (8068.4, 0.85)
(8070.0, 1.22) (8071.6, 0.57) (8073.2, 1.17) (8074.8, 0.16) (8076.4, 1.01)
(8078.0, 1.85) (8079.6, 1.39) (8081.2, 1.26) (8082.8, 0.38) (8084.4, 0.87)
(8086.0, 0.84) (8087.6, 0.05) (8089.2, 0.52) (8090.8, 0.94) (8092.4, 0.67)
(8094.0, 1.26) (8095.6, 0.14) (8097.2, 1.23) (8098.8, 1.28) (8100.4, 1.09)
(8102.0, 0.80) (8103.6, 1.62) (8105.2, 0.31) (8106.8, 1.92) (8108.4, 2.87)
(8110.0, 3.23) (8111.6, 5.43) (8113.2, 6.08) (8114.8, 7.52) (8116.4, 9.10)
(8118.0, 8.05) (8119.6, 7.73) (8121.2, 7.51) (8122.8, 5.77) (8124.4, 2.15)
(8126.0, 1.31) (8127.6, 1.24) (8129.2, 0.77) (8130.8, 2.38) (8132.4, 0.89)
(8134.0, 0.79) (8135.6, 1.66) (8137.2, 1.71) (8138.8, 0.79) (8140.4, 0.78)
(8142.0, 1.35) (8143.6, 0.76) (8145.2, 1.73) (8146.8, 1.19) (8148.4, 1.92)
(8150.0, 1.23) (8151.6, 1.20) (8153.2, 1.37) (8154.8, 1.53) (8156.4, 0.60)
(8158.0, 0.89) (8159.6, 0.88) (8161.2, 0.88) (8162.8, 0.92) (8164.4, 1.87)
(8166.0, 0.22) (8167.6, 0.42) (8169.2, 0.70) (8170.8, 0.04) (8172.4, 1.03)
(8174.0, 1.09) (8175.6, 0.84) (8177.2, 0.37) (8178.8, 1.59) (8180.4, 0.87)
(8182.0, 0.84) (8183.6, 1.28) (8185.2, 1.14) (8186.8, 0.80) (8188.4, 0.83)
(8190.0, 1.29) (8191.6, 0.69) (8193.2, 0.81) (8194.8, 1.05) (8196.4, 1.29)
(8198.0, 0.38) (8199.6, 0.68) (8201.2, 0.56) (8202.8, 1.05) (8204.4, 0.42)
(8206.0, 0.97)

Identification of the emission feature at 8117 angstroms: [O II] 3727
